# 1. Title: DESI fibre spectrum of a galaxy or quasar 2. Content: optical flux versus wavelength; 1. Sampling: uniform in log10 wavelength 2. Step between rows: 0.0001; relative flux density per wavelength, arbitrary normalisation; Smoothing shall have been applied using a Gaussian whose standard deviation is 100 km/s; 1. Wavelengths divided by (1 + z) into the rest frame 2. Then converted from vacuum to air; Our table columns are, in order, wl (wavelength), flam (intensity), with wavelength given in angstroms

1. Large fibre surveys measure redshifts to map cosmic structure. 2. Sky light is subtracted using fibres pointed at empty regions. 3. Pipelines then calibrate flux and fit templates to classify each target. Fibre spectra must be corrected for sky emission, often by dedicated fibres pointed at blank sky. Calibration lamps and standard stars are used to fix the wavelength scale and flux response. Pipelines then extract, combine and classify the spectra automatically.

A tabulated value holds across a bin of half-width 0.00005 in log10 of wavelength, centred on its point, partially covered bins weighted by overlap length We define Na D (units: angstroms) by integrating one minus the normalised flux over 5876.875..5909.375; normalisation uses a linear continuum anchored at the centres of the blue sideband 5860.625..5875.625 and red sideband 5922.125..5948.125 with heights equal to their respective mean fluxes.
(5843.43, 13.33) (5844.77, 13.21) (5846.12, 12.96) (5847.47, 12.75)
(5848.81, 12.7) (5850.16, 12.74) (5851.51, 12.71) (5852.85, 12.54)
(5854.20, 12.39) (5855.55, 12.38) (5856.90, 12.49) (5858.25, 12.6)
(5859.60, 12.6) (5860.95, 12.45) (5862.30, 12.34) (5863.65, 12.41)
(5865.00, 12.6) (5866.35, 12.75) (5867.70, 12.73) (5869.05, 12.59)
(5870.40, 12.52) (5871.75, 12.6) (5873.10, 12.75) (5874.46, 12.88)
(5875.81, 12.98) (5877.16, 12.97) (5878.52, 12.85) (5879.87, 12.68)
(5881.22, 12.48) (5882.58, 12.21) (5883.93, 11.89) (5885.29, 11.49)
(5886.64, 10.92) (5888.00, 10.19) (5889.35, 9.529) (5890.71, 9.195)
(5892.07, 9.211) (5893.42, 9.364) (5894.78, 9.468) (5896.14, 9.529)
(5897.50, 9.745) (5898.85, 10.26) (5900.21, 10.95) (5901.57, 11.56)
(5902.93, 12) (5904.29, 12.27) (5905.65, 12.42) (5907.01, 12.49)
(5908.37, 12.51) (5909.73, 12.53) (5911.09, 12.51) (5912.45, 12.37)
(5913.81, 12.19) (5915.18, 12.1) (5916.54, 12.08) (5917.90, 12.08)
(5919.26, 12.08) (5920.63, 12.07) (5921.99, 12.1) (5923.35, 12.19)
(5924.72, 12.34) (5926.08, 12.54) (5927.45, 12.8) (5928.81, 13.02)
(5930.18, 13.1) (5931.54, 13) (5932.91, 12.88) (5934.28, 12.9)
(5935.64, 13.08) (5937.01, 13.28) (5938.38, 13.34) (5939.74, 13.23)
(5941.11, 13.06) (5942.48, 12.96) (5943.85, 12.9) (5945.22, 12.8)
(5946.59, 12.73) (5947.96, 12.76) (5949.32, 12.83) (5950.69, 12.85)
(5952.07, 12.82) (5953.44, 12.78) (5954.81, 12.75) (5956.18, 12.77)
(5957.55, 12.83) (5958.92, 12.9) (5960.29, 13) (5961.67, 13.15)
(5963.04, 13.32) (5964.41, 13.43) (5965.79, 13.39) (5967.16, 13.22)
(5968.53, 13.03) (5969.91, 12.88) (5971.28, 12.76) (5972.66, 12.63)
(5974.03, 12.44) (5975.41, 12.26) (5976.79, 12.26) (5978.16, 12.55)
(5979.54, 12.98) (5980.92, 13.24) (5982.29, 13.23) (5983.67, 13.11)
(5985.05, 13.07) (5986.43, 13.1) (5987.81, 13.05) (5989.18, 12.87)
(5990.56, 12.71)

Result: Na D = 4.0 angstroms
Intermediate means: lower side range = 12.6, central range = 11.2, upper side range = 12.9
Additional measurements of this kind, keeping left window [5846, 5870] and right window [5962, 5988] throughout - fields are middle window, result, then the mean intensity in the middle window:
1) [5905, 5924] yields 0.74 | 12.3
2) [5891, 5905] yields 2.54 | 10.4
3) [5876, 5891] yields 1.26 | 11.6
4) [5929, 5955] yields -0.23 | 13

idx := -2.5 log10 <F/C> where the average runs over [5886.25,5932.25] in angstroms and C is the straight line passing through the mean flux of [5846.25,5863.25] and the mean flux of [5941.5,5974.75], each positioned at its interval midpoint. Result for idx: 0.11 mag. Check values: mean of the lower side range 12.6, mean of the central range 11.6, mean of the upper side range 12.9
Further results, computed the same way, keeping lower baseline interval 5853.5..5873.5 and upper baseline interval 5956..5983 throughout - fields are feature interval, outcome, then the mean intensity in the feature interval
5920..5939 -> 0.00 mag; 12.8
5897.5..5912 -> 0.07 mag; 11.9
